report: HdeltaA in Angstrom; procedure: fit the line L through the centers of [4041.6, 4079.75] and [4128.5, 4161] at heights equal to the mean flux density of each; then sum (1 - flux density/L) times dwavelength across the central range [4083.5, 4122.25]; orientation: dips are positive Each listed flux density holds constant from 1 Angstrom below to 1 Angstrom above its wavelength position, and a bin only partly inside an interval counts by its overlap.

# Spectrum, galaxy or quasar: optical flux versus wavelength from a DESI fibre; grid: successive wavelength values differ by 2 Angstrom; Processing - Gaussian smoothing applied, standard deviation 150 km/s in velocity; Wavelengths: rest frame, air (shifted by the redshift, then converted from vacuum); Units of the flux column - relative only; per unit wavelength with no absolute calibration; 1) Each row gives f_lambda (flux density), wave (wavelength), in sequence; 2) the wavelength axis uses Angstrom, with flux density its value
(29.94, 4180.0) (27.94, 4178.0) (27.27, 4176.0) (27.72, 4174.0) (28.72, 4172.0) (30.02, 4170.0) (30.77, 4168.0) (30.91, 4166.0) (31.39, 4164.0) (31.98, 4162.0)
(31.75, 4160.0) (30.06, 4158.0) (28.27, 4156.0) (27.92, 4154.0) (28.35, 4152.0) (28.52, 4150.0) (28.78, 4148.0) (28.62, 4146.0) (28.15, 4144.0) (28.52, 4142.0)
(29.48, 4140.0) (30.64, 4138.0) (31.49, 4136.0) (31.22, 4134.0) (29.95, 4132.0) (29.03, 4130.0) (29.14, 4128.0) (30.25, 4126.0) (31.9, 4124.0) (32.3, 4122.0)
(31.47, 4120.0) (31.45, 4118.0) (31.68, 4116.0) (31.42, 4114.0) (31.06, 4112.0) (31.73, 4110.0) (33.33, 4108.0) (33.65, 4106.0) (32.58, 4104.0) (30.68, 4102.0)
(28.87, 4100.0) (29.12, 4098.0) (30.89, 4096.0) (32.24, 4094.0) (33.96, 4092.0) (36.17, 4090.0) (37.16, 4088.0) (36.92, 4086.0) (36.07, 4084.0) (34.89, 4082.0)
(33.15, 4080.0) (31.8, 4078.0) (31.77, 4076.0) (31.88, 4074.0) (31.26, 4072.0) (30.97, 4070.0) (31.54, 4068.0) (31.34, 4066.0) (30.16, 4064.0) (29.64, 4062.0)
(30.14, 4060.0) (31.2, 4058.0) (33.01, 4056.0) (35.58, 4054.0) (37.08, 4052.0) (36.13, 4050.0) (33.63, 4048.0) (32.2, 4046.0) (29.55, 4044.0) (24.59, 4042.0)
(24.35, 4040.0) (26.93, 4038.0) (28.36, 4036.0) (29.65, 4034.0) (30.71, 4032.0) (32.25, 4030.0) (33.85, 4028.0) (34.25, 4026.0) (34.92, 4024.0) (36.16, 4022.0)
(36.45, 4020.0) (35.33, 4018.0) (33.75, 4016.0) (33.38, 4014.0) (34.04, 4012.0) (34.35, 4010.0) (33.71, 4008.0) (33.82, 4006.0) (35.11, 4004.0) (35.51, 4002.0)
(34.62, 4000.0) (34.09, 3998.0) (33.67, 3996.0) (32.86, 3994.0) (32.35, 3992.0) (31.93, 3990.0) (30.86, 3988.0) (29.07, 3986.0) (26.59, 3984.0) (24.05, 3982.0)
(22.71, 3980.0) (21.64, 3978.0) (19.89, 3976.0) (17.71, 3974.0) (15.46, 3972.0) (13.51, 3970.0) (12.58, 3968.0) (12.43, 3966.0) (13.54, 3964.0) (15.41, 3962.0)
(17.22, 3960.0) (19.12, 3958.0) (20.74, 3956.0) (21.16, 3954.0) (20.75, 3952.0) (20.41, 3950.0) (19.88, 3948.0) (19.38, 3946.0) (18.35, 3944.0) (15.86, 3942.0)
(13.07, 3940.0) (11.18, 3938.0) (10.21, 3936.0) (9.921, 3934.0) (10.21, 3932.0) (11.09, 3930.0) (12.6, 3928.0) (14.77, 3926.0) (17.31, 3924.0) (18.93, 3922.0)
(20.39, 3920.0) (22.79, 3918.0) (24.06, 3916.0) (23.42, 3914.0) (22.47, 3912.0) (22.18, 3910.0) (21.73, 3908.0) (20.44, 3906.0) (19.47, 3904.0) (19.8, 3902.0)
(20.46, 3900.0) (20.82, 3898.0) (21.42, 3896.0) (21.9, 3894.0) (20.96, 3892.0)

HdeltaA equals -2.4 Angstrom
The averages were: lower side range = 31.9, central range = 32.6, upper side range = 29.4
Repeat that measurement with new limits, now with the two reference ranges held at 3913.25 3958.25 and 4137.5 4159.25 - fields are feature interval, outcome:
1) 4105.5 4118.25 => -2.47 Angstrom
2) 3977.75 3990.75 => -4.63 Angstrom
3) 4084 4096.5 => -4.49 Angstrom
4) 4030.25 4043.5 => -2.98 Angstrom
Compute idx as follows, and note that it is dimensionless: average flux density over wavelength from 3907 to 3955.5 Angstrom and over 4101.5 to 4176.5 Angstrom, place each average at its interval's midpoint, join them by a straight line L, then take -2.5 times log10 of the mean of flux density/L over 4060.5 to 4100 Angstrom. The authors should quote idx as -0.21 mag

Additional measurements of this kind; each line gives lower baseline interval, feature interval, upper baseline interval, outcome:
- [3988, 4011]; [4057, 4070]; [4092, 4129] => 0.06 mag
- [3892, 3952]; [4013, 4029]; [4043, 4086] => -0.23 mag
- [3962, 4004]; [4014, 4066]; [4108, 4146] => -0.18 mag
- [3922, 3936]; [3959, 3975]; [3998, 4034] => 0.44 mag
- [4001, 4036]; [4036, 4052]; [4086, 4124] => 0.11 mag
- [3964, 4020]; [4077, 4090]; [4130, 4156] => -0.22 mag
